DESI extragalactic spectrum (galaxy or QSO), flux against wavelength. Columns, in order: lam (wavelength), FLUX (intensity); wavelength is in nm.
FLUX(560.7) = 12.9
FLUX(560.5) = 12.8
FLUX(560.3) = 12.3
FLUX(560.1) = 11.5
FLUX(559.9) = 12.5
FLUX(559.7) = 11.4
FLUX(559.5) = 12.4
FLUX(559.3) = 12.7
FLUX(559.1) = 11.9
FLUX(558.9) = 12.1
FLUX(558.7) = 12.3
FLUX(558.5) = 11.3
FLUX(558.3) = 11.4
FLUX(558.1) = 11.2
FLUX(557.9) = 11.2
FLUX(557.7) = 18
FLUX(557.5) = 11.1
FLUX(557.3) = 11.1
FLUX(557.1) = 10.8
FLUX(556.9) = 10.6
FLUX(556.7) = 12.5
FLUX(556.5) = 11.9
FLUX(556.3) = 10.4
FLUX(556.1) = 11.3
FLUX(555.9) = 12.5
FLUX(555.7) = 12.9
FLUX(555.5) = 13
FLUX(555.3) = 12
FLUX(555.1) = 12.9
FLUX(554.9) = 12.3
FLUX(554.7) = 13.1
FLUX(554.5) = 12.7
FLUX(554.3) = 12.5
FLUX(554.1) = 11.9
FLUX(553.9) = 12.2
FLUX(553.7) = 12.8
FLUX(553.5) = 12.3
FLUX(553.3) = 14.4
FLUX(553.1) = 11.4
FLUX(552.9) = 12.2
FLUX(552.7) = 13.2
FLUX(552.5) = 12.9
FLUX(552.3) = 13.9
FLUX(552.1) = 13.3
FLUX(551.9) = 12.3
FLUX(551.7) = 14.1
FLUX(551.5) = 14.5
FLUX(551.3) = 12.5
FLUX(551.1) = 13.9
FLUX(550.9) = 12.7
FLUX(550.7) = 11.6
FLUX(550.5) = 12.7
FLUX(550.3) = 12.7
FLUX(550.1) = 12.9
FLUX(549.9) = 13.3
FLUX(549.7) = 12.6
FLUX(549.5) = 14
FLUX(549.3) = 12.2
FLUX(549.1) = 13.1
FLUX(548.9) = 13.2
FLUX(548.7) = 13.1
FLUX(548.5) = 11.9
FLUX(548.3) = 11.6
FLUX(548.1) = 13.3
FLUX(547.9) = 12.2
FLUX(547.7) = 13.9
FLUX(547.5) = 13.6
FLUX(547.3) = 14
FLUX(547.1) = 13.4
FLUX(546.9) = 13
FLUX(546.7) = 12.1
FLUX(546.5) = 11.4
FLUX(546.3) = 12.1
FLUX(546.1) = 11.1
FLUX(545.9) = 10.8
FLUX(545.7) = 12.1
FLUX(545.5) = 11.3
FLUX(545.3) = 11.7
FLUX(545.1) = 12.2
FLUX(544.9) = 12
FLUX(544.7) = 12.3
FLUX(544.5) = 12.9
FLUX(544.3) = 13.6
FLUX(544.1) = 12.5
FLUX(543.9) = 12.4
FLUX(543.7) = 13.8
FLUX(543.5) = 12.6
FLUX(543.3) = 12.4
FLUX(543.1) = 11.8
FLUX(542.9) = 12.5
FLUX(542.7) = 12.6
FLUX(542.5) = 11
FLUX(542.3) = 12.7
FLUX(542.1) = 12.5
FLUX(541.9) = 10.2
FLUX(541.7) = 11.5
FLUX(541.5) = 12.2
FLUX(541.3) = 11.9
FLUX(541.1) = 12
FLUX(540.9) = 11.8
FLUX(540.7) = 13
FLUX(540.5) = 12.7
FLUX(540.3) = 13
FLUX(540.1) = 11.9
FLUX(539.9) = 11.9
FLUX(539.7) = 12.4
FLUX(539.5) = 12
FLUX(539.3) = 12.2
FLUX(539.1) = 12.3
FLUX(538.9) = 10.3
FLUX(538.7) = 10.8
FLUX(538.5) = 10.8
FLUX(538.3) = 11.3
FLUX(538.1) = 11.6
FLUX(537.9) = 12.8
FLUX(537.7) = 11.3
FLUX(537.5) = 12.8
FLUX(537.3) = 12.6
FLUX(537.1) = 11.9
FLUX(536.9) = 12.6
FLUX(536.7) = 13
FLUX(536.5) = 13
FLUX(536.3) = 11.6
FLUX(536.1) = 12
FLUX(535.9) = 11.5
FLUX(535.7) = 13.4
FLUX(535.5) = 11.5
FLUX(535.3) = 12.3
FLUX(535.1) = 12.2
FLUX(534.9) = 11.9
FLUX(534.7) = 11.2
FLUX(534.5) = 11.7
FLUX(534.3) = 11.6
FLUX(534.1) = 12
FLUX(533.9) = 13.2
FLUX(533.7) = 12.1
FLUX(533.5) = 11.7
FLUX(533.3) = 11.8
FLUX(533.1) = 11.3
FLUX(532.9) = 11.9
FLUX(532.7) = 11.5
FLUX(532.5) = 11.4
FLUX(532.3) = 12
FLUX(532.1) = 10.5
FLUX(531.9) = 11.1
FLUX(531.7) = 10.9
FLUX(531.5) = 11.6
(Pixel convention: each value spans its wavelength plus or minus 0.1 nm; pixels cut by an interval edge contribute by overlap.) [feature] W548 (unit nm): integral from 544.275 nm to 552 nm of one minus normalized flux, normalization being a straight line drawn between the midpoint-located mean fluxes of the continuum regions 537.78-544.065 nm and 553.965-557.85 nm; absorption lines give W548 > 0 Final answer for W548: -0.32 nm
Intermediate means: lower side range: 12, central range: 12.7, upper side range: 12.3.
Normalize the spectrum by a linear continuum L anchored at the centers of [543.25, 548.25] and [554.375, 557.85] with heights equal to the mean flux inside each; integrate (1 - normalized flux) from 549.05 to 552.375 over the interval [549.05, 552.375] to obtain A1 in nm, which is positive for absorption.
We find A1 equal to -0.18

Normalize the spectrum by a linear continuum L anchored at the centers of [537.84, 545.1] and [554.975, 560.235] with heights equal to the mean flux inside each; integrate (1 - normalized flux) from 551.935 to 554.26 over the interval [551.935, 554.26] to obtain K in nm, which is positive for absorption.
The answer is -0.13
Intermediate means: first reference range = 12.1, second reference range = 12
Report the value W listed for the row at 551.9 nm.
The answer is 12.3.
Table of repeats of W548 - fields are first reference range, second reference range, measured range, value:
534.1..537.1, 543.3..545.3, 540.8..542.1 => 0.082 nm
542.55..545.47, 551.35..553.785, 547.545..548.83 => 0.005 nm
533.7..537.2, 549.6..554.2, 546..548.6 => 0.019 nm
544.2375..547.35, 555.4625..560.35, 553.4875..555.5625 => -0.080 nm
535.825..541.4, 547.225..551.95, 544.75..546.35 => 0.123 nm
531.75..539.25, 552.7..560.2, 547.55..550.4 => -0.189 nm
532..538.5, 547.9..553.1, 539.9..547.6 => 0.130 nm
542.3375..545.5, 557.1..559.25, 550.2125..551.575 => -0.074 nm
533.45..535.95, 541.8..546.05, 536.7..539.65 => 0.057 nm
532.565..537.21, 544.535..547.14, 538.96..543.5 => -0.046 nm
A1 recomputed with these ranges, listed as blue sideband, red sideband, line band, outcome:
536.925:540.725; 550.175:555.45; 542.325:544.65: -0.06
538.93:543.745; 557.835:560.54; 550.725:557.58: -0.27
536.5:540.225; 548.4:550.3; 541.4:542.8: 0.05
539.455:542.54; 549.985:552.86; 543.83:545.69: 0.02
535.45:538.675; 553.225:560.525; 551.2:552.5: -0.13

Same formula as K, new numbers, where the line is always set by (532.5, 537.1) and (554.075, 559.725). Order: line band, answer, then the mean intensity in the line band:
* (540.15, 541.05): -0.04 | 12.6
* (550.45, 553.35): -0.22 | 13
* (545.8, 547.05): 0.03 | 11.8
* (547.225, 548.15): -0.10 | 13.4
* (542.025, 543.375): -0.02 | 12.2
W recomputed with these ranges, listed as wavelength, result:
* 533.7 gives 12.1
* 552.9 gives 12.2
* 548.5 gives 11.9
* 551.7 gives 14.1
